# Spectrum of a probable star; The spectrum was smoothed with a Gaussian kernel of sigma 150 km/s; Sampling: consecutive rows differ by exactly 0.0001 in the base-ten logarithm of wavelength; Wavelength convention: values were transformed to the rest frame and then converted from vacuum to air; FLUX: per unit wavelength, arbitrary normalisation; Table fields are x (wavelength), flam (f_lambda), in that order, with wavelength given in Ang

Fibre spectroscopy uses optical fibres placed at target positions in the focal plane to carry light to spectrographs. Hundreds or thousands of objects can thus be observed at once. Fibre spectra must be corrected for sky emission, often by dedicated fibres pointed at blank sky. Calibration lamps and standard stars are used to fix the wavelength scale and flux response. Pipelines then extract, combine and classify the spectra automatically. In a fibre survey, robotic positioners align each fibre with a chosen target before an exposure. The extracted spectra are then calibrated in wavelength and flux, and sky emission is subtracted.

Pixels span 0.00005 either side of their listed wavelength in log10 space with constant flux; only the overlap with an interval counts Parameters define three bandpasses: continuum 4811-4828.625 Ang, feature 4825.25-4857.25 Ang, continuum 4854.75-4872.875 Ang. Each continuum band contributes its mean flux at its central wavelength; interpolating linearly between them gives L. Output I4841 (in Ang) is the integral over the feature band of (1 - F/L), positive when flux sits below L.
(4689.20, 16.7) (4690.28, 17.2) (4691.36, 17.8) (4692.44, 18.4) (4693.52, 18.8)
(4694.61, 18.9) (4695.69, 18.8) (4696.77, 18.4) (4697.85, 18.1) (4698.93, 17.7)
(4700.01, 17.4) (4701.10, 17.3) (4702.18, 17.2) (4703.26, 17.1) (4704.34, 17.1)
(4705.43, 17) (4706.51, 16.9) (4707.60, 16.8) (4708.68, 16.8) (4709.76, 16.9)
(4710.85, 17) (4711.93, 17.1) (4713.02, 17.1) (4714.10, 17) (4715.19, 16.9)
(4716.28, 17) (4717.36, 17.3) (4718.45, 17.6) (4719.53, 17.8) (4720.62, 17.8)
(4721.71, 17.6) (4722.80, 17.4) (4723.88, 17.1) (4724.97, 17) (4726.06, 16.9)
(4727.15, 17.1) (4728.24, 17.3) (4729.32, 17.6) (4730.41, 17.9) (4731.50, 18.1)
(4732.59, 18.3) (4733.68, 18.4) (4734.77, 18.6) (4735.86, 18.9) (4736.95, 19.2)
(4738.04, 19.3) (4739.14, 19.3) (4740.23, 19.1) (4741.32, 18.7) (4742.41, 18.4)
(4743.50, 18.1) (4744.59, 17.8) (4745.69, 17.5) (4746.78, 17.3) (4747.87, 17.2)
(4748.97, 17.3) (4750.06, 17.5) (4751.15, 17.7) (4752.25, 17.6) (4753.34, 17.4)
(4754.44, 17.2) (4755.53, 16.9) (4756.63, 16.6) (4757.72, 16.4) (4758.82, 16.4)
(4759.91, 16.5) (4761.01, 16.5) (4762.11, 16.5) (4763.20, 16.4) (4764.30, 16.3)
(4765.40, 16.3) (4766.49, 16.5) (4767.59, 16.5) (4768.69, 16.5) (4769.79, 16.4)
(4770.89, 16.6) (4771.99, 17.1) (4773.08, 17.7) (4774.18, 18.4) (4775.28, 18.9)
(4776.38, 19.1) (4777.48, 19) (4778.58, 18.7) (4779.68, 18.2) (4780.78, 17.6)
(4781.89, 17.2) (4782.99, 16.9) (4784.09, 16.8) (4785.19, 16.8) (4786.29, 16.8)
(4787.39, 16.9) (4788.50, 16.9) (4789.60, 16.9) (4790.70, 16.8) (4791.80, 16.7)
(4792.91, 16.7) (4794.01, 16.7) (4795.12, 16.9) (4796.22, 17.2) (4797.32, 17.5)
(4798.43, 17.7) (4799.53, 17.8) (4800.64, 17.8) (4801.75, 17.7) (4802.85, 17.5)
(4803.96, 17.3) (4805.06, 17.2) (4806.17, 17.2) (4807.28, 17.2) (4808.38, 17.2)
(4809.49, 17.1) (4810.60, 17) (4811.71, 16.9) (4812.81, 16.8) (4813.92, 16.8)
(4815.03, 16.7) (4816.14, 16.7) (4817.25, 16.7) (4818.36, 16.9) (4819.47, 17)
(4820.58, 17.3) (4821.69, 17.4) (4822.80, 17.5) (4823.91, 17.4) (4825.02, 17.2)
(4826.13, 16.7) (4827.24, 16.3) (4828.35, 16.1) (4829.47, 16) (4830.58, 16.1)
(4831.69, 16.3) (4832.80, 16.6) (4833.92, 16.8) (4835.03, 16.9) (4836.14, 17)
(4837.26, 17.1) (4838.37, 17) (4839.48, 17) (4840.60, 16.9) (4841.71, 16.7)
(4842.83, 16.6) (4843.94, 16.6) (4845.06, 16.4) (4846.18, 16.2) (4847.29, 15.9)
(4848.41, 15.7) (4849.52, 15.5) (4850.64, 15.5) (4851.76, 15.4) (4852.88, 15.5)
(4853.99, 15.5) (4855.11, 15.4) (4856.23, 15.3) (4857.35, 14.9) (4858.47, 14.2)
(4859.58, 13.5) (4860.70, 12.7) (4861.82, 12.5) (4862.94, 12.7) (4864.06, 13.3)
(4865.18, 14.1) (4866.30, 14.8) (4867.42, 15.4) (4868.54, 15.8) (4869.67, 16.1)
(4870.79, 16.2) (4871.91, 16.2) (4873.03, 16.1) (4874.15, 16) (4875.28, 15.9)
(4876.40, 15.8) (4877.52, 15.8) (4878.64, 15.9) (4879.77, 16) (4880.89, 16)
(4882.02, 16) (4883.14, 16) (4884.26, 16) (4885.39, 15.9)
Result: -0.9 Ang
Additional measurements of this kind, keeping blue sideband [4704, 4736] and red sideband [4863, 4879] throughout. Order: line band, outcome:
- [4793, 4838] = -2.4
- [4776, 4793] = -0.8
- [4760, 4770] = 0.2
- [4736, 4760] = -1.0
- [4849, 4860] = 0.4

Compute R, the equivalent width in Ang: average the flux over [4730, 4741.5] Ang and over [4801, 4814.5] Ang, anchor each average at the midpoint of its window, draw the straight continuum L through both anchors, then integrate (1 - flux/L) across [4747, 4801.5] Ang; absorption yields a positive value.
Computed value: 2.2 Ang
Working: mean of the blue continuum 18.7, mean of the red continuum 17.2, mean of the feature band 17.2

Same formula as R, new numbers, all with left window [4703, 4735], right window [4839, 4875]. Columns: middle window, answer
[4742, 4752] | -0.4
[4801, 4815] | -1.0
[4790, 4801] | -0.6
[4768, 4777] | -0.6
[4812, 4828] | -1.1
